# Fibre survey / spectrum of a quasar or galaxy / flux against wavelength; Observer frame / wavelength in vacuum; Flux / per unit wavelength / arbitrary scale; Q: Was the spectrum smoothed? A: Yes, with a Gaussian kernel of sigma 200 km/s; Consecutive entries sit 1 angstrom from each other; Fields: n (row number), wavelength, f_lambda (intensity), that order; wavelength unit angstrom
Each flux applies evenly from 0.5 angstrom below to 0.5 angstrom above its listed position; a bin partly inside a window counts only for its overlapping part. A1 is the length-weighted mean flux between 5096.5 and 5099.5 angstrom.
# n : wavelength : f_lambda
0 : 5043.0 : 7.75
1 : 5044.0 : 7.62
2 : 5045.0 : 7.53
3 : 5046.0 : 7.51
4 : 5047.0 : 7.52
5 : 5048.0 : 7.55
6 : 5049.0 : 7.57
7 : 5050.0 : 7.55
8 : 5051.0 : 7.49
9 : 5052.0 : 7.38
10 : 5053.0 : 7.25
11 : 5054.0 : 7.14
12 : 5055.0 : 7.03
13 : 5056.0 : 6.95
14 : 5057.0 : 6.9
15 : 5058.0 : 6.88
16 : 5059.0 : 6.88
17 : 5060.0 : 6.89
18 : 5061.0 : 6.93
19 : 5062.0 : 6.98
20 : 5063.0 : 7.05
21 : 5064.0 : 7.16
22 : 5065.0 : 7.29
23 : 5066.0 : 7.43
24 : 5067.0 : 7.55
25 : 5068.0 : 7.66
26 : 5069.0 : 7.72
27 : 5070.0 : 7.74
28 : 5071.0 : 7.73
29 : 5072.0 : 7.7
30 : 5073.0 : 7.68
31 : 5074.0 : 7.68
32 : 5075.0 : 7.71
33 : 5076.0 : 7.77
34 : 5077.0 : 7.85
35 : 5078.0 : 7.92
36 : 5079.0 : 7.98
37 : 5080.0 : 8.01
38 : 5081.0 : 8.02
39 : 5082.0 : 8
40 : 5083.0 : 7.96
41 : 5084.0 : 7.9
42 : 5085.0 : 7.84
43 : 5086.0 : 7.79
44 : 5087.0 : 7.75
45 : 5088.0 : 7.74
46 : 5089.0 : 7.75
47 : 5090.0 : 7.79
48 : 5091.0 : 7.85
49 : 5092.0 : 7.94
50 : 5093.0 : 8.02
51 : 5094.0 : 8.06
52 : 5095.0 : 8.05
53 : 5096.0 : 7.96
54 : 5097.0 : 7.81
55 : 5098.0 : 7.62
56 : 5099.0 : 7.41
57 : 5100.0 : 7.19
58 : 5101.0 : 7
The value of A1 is 7.61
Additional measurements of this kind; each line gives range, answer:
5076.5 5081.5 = 7.96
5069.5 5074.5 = 7.71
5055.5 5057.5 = 6.93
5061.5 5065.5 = 7.12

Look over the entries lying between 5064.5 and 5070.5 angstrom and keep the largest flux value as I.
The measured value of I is 7.74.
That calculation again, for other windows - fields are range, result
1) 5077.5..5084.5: 8.02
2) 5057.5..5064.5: 7.16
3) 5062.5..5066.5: 7.43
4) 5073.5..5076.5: 7.77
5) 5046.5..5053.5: 7.57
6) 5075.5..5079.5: 7.98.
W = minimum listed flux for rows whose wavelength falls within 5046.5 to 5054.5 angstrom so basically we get 7.14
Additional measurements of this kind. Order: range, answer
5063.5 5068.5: 7.16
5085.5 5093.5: 7.74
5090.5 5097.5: 7.81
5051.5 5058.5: 6.88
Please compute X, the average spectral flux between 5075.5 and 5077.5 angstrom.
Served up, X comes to 7.81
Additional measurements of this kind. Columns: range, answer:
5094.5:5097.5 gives 7.94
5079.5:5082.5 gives 8.01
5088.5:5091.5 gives 7.8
